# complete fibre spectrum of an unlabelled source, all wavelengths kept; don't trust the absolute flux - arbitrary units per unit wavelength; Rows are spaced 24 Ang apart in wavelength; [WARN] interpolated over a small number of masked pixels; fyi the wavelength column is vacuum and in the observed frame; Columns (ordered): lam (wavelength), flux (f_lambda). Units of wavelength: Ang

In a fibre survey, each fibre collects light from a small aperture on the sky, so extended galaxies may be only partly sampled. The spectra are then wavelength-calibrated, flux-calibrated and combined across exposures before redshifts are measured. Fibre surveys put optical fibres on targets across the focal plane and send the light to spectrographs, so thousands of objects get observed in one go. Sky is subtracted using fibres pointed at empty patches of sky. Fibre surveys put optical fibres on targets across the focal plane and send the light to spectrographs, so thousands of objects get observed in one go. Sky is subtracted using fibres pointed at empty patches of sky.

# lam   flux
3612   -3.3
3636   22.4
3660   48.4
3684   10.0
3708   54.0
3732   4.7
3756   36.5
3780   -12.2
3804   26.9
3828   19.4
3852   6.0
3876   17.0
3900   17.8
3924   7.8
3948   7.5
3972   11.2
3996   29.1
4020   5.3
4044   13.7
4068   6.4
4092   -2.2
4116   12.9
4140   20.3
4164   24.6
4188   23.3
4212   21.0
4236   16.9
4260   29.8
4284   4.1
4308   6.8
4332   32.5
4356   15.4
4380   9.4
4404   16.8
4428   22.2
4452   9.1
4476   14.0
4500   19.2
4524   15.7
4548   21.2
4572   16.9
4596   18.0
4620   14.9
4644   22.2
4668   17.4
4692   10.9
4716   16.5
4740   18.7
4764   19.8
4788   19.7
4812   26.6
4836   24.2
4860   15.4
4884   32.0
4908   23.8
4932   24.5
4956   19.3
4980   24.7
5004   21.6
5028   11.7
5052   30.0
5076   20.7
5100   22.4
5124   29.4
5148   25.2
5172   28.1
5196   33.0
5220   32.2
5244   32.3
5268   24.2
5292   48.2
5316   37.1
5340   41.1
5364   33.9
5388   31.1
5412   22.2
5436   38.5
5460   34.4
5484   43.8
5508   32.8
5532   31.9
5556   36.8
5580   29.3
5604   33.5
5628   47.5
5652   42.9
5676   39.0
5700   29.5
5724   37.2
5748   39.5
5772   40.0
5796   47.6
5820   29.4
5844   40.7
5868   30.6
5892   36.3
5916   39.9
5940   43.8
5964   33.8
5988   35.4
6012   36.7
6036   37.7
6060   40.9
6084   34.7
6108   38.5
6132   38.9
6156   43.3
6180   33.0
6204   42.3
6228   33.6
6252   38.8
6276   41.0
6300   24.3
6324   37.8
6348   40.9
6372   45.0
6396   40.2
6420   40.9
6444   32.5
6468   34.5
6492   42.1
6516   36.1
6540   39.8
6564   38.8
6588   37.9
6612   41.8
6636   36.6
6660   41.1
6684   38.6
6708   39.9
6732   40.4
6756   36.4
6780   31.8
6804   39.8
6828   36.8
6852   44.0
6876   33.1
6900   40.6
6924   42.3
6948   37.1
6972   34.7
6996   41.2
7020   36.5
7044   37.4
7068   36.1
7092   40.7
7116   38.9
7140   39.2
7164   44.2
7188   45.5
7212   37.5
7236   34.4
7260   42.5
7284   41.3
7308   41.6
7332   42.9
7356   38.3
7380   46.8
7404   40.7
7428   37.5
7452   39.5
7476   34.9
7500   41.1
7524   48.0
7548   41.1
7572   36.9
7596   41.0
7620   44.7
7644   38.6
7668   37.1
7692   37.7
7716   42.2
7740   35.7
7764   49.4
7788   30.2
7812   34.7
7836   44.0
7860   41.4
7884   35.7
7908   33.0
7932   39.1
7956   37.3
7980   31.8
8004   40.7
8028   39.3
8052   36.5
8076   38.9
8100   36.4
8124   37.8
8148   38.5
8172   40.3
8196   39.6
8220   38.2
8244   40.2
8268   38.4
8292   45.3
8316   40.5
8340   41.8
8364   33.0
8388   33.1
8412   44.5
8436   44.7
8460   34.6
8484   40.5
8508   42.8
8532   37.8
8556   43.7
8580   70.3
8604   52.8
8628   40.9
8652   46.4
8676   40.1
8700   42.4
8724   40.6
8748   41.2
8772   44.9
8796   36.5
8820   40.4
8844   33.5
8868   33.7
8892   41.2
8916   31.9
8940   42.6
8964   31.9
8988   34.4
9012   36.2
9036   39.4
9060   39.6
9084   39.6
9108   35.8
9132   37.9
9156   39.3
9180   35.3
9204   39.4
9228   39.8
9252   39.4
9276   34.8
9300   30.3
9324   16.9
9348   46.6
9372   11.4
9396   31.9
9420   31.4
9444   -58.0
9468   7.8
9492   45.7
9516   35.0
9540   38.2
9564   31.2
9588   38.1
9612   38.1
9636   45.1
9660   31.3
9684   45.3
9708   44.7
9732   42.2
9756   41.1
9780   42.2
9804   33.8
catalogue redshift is 0.307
